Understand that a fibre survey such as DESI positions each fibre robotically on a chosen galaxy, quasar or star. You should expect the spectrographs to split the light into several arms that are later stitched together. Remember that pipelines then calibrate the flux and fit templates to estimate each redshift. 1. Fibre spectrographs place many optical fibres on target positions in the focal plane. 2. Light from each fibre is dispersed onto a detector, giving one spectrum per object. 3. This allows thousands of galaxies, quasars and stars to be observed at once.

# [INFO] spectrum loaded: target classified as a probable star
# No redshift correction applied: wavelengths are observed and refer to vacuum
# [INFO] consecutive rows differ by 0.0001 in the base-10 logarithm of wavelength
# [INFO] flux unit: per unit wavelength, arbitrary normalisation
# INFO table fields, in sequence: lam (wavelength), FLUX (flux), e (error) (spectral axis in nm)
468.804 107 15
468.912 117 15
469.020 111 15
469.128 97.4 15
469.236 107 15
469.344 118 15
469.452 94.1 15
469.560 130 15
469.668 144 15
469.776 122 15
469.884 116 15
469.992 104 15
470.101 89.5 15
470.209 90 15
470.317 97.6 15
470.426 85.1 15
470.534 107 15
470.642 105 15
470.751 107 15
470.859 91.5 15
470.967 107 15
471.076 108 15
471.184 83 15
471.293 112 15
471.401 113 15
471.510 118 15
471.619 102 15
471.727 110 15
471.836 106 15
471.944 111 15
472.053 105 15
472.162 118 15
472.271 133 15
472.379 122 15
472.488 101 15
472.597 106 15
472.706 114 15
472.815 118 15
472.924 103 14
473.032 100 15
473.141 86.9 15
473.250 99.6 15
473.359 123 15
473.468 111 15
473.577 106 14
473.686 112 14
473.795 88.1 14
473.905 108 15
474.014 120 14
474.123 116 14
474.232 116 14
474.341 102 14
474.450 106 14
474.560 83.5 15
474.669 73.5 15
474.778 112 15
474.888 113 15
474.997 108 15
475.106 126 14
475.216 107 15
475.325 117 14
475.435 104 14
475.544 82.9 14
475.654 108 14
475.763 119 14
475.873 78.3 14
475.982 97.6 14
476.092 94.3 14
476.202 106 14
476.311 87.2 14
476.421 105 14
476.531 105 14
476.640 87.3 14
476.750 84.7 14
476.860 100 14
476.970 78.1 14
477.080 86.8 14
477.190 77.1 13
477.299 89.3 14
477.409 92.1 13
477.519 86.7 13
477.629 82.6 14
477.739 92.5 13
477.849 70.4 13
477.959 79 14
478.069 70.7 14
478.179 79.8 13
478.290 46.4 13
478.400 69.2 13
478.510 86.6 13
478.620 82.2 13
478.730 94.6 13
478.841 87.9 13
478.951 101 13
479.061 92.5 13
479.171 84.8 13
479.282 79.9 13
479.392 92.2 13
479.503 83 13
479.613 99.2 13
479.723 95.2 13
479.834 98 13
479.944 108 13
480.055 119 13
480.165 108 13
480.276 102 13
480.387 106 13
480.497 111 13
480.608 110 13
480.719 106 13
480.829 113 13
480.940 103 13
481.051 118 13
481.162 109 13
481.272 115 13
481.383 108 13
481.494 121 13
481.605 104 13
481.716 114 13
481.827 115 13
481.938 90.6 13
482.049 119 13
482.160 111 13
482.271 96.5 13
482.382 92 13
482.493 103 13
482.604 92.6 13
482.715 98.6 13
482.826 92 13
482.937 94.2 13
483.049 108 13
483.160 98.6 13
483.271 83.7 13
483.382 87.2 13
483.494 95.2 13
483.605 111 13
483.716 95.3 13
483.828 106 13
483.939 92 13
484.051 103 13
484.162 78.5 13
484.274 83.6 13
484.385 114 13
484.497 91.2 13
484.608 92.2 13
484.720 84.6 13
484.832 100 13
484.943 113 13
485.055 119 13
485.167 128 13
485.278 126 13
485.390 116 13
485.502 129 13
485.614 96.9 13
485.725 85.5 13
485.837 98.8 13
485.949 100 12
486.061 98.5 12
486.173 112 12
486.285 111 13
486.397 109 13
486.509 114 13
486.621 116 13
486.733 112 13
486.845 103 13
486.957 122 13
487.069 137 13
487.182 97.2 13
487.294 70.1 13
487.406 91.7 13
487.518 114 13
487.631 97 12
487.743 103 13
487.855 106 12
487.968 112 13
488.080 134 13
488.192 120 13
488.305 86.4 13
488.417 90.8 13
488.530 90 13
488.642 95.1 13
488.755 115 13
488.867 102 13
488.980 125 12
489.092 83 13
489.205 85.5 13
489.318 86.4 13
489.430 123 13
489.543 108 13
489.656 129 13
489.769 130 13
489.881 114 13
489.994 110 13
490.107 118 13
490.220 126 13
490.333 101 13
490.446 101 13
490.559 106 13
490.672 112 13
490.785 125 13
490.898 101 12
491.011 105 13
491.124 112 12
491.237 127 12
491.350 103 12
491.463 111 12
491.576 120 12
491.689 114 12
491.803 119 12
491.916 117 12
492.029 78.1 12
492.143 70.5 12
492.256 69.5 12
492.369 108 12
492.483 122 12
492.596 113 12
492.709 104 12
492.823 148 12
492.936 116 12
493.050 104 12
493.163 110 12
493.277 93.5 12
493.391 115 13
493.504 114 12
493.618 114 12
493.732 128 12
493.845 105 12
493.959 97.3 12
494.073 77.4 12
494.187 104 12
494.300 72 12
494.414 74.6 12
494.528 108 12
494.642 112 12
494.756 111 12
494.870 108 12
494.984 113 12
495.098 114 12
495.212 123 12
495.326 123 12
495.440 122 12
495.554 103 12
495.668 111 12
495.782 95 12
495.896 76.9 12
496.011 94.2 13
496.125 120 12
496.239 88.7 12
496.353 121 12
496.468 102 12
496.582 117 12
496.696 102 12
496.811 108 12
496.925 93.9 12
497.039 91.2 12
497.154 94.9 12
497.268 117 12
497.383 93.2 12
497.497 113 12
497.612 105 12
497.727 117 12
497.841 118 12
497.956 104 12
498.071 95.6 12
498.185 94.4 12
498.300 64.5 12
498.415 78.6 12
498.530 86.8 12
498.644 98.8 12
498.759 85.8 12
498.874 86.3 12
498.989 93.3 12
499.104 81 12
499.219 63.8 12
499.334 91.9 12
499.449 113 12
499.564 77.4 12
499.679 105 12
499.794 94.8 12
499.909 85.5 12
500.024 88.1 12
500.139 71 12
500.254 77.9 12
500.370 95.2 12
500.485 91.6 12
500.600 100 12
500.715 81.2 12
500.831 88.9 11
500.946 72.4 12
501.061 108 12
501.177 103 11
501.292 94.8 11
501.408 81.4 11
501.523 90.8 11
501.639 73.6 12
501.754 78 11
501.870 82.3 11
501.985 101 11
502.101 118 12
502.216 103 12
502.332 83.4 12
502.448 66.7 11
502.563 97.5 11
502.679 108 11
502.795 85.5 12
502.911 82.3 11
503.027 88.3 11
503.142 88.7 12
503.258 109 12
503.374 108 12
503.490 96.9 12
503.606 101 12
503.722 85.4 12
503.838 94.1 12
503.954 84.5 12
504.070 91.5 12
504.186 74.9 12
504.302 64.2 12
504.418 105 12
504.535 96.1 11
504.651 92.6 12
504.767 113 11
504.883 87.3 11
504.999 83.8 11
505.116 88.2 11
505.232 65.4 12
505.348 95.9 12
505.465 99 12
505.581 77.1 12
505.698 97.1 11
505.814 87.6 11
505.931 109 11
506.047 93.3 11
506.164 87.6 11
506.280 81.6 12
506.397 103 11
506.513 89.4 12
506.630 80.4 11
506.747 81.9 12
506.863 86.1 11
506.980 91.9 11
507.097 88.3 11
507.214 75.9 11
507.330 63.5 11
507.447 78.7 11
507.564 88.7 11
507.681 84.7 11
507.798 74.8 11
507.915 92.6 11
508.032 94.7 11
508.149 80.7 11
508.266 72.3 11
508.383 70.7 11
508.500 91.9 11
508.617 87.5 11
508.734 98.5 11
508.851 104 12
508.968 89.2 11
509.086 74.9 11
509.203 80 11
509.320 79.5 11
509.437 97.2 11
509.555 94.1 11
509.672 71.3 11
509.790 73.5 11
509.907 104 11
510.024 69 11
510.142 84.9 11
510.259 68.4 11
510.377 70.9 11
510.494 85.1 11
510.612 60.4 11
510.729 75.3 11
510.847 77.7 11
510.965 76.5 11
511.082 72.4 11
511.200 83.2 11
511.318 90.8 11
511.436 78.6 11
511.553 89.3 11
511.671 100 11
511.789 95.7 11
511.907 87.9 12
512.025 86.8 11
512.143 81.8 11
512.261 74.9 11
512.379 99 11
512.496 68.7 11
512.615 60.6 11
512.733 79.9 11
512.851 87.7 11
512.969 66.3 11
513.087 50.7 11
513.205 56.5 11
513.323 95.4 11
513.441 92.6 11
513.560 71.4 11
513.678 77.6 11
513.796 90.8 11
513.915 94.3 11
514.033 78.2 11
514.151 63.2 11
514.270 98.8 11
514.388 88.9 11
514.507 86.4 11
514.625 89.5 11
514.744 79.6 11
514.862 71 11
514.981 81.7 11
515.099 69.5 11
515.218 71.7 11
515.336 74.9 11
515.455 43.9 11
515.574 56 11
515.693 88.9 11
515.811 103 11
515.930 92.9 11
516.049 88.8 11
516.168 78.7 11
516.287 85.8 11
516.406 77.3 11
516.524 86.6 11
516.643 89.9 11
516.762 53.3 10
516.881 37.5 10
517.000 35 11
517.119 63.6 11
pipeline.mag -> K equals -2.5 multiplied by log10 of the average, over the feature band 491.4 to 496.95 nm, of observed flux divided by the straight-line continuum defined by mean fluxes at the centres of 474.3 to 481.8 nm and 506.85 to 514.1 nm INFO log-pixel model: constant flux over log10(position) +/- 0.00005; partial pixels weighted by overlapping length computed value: -0.19 mag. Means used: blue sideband 96.5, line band 106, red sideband 81.7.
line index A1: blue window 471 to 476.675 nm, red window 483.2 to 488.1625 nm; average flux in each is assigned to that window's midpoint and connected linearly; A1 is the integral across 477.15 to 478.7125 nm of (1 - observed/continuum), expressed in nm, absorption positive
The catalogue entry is 0.39 nm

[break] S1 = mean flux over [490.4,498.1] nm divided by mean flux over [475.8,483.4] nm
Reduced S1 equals 1.11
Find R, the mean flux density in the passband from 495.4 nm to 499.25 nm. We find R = 98.3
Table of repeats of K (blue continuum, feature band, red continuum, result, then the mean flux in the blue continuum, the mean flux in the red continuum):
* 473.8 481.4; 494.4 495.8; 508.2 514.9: -0.236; 96.7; 81.5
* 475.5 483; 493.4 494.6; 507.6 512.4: -0.118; 95.8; 83.4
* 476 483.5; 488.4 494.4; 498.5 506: -0.152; 95.6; 90.3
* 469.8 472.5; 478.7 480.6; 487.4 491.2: 0.093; 106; 108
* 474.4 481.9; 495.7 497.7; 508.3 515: -0.159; 96.6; 81.6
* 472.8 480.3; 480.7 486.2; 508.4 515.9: -0.113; 95.9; 80.8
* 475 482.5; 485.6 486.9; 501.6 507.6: -0.111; 97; 89.5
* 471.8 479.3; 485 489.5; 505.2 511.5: -0.149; 97.7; 84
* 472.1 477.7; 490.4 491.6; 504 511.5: -0.187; 102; 84.8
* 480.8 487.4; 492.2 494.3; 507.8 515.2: -0.111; 104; 81.6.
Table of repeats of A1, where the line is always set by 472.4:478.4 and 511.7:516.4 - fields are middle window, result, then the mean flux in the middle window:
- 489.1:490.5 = -0.30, 110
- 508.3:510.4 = -0.05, 83.9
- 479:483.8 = -0.37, 102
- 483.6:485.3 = -0.15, 102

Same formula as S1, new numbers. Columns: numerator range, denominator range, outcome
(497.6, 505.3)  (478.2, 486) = 0.91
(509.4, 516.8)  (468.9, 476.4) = 0.75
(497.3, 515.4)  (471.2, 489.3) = 0.85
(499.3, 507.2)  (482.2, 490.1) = 0.87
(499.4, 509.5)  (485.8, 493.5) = 0.83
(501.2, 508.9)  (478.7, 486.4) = 0.87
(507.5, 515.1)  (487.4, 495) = 0.77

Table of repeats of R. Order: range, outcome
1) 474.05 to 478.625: 93.3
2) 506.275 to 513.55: 82.1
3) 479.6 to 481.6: 108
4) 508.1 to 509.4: 84.8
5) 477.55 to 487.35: 99.8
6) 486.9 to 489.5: 104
